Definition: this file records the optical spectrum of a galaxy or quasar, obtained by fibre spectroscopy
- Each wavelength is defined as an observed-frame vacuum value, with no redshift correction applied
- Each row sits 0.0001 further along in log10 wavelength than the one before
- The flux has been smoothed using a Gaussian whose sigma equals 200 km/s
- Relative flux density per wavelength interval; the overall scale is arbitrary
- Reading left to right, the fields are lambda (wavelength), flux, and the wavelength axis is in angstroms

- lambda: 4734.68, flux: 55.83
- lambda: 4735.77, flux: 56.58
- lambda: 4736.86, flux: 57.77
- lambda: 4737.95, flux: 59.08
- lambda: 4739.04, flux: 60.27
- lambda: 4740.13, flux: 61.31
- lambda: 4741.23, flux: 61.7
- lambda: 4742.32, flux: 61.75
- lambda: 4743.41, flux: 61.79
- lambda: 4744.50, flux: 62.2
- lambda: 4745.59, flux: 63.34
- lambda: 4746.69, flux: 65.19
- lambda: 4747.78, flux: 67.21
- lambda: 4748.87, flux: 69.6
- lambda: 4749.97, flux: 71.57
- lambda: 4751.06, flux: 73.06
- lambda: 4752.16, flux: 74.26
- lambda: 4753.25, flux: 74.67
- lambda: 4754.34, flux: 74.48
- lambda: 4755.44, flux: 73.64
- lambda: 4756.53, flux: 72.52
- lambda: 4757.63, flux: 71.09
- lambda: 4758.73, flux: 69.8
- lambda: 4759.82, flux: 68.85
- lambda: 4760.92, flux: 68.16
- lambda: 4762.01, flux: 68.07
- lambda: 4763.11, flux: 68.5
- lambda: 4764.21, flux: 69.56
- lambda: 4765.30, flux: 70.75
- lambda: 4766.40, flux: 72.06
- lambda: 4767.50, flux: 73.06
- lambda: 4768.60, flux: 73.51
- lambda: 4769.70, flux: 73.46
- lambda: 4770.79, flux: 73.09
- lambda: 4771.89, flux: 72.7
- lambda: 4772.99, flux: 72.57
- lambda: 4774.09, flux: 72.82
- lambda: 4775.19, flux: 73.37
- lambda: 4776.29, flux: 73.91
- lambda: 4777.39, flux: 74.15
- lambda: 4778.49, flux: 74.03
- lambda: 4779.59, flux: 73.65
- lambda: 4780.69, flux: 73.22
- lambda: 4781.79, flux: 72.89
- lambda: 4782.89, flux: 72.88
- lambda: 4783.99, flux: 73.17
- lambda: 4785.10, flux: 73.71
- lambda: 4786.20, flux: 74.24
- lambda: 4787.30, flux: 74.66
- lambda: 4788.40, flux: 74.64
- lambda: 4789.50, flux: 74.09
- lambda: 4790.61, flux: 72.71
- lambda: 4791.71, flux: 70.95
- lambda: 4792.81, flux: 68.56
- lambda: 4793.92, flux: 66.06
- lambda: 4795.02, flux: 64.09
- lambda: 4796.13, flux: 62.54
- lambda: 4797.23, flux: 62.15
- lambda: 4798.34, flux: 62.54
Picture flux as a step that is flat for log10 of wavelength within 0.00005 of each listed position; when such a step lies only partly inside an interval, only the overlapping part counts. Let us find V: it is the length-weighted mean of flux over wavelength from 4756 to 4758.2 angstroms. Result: 71.5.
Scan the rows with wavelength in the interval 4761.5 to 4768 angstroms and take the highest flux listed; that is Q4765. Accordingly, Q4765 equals 73.06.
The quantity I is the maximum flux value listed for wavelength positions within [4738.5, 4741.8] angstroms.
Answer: 61.7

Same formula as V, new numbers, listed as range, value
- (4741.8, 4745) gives 62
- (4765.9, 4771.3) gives 73.1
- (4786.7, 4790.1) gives 74.4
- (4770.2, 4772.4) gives 73.1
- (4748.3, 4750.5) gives 70.4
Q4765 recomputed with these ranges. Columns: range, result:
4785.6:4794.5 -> 74.66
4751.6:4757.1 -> 74.67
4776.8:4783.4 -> 74.15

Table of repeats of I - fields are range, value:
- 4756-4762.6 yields 72.52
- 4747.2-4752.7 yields 74.26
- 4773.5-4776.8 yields 73.91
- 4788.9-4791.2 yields 74.09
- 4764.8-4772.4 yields 73.51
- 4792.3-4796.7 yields 68.56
